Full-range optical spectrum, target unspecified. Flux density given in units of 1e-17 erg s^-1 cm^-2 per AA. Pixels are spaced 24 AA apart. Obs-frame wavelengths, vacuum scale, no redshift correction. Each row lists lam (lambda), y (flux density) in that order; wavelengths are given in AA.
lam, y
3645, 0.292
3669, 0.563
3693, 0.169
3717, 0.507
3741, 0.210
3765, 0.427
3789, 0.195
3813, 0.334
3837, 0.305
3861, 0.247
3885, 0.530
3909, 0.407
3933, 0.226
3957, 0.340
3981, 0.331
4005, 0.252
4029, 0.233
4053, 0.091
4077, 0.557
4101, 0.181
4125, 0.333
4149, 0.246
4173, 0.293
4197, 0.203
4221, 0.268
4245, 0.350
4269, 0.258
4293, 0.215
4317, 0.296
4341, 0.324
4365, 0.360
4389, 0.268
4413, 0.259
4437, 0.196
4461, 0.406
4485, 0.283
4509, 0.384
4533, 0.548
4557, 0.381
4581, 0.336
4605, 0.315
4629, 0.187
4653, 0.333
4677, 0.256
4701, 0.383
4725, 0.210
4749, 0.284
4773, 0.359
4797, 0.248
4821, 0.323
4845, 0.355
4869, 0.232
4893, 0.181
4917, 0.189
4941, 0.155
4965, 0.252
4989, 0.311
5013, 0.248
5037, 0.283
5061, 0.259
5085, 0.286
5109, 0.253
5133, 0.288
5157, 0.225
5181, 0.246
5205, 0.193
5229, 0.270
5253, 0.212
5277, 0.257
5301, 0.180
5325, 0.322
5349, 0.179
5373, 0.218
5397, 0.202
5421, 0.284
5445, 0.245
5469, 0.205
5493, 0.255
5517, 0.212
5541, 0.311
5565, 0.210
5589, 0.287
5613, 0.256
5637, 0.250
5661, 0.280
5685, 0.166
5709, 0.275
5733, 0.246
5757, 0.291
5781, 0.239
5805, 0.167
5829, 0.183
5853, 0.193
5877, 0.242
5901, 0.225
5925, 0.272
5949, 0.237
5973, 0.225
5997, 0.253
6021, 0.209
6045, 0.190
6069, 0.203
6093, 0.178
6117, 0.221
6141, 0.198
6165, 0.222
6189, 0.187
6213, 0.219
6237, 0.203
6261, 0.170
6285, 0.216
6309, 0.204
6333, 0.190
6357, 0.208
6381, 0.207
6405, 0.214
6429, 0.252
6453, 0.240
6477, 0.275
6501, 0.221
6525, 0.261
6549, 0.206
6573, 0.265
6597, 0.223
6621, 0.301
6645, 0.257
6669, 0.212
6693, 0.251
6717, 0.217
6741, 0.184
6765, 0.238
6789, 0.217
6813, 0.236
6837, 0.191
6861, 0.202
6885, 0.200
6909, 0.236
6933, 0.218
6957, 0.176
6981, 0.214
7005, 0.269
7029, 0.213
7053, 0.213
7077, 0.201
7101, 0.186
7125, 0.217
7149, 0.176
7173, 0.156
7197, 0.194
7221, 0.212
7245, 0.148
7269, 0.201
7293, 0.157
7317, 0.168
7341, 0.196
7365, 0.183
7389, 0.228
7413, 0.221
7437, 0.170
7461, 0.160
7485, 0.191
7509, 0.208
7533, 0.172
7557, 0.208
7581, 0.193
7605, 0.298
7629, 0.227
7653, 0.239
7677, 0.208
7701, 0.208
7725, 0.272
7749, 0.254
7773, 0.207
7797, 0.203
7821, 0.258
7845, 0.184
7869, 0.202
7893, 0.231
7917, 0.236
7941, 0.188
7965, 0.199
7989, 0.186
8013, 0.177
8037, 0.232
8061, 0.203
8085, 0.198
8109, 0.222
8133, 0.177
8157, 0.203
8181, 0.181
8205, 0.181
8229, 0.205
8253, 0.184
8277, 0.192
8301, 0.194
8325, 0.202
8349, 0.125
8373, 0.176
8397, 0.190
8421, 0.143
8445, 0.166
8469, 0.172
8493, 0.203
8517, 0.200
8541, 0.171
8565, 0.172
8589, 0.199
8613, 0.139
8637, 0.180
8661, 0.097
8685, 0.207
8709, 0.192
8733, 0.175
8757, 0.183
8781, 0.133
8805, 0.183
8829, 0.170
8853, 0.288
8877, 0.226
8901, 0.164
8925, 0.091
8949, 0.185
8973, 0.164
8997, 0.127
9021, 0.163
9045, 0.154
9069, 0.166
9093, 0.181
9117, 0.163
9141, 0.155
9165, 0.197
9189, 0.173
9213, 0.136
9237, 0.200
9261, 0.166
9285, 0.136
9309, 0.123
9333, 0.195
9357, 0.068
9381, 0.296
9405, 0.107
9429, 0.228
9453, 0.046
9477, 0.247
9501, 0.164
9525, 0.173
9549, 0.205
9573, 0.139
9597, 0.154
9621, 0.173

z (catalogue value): 0.128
